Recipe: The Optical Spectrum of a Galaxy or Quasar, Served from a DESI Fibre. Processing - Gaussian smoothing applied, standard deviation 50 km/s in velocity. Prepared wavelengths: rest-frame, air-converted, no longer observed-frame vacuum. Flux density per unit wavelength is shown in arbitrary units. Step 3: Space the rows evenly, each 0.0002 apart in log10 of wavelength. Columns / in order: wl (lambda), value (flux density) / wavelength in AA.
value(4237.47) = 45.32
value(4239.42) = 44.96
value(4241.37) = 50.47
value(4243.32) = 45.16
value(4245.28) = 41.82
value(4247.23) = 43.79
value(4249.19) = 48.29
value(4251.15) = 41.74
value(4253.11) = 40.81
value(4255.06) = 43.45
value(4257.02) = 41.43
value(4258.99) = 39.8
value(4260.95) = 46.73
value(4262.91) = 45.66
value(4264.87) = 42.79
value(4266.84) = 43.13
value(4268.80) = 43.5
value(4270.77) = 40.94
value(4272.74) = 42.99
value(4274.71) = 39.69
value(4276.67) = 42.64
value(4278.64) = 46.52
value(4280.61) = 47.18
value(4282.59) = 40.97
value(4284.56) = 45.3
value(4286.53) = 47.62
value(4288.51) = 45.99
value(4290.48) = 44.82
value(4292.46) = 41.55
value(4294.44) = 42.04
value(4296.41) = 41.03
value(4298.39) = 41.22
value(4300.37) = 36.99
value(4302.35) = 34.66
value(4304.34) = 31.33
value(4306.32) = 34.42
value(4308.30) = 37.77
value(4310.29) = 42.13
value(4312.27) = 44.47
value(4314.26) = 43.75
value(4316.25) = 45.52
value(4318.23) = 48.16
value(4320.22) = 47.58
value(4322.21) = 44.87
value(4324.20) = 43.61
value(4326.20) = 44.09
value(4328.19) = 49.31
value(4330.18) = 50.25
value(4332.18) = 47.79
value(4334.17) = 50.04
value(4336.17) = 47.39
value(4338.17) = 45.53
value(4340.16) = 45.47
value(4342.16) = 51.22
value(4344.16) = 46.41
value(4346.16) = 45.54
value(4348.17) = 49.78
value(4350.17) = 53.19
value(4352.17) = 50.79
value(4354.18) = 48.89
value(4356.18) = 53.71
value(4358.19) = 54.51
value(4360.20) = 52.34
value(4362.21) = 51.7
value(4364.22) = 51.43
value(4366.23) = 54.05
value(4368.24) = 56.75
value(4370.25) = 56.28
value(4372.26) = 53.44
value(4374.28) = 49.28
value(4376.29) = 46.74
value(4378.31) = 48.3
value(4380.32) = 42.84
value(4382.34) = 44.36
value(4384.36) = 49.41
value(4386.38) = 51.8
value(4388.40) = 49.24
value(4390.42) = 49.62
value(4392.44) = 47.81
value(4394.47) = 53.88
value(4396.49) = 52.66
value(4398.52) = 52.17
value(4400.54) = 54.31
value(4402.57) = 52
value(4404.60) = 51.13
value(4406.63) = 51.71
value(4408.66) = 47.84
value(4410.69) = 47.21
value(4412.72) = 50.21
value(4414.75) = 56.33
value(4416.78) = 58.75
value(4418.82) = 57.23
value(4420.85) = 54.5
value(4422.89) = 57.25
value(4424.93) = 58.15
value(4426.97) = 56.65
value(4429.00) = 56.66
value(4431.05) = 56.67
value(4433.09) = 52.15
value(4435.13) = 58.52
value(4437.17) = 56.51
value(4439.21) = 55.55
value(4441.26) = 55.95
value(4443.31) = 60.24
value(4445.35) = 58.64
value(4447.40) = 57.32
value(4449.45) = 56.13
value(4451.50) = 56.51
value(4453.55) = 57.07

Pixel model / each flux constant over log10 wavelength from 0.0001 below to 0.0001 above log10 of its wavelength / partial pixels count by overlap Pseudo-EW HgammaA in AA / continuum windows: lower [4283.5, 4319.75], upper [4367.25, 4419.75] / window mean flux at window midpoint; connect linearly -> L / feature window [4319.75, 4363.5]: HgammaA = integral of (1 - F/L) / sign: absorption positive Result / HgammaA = -2.9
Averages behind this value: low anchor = 41.7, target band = 48.8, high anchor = 51.2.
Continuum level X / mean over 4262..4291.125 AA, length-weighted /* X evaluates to 44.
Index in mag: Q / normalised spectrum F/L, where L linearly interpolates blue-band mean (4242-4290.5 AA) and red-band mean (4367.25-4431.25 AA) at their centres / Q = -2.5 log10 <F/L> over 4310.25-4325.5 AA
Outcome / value 0.04 mag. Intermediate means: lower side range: 43.7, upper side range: 52.2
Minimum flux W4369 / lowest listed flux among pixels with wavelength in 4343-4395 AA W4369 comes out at 42.84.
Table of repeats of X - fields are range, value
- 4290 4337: 43.1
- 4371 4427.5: 51.6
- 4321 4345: 47.2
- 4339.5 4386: 50.3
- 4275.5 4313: 41.5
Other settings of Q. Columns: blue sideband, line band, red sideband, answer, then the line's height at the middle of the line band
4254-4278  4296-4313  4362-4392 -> 0.192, 45.4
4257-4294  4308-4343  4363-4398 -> 0.017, 46.9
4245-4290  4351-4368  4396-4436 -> -0.048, 50.1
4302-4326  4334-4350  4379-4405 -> -0.072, 44.8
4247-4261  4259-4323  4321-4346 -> 0.057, 44.9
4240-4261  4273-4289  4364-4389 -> 0.025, 45.4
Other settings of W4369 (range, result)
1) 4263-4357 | 31.33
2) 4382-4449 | 44.36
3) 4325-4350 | 44.09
